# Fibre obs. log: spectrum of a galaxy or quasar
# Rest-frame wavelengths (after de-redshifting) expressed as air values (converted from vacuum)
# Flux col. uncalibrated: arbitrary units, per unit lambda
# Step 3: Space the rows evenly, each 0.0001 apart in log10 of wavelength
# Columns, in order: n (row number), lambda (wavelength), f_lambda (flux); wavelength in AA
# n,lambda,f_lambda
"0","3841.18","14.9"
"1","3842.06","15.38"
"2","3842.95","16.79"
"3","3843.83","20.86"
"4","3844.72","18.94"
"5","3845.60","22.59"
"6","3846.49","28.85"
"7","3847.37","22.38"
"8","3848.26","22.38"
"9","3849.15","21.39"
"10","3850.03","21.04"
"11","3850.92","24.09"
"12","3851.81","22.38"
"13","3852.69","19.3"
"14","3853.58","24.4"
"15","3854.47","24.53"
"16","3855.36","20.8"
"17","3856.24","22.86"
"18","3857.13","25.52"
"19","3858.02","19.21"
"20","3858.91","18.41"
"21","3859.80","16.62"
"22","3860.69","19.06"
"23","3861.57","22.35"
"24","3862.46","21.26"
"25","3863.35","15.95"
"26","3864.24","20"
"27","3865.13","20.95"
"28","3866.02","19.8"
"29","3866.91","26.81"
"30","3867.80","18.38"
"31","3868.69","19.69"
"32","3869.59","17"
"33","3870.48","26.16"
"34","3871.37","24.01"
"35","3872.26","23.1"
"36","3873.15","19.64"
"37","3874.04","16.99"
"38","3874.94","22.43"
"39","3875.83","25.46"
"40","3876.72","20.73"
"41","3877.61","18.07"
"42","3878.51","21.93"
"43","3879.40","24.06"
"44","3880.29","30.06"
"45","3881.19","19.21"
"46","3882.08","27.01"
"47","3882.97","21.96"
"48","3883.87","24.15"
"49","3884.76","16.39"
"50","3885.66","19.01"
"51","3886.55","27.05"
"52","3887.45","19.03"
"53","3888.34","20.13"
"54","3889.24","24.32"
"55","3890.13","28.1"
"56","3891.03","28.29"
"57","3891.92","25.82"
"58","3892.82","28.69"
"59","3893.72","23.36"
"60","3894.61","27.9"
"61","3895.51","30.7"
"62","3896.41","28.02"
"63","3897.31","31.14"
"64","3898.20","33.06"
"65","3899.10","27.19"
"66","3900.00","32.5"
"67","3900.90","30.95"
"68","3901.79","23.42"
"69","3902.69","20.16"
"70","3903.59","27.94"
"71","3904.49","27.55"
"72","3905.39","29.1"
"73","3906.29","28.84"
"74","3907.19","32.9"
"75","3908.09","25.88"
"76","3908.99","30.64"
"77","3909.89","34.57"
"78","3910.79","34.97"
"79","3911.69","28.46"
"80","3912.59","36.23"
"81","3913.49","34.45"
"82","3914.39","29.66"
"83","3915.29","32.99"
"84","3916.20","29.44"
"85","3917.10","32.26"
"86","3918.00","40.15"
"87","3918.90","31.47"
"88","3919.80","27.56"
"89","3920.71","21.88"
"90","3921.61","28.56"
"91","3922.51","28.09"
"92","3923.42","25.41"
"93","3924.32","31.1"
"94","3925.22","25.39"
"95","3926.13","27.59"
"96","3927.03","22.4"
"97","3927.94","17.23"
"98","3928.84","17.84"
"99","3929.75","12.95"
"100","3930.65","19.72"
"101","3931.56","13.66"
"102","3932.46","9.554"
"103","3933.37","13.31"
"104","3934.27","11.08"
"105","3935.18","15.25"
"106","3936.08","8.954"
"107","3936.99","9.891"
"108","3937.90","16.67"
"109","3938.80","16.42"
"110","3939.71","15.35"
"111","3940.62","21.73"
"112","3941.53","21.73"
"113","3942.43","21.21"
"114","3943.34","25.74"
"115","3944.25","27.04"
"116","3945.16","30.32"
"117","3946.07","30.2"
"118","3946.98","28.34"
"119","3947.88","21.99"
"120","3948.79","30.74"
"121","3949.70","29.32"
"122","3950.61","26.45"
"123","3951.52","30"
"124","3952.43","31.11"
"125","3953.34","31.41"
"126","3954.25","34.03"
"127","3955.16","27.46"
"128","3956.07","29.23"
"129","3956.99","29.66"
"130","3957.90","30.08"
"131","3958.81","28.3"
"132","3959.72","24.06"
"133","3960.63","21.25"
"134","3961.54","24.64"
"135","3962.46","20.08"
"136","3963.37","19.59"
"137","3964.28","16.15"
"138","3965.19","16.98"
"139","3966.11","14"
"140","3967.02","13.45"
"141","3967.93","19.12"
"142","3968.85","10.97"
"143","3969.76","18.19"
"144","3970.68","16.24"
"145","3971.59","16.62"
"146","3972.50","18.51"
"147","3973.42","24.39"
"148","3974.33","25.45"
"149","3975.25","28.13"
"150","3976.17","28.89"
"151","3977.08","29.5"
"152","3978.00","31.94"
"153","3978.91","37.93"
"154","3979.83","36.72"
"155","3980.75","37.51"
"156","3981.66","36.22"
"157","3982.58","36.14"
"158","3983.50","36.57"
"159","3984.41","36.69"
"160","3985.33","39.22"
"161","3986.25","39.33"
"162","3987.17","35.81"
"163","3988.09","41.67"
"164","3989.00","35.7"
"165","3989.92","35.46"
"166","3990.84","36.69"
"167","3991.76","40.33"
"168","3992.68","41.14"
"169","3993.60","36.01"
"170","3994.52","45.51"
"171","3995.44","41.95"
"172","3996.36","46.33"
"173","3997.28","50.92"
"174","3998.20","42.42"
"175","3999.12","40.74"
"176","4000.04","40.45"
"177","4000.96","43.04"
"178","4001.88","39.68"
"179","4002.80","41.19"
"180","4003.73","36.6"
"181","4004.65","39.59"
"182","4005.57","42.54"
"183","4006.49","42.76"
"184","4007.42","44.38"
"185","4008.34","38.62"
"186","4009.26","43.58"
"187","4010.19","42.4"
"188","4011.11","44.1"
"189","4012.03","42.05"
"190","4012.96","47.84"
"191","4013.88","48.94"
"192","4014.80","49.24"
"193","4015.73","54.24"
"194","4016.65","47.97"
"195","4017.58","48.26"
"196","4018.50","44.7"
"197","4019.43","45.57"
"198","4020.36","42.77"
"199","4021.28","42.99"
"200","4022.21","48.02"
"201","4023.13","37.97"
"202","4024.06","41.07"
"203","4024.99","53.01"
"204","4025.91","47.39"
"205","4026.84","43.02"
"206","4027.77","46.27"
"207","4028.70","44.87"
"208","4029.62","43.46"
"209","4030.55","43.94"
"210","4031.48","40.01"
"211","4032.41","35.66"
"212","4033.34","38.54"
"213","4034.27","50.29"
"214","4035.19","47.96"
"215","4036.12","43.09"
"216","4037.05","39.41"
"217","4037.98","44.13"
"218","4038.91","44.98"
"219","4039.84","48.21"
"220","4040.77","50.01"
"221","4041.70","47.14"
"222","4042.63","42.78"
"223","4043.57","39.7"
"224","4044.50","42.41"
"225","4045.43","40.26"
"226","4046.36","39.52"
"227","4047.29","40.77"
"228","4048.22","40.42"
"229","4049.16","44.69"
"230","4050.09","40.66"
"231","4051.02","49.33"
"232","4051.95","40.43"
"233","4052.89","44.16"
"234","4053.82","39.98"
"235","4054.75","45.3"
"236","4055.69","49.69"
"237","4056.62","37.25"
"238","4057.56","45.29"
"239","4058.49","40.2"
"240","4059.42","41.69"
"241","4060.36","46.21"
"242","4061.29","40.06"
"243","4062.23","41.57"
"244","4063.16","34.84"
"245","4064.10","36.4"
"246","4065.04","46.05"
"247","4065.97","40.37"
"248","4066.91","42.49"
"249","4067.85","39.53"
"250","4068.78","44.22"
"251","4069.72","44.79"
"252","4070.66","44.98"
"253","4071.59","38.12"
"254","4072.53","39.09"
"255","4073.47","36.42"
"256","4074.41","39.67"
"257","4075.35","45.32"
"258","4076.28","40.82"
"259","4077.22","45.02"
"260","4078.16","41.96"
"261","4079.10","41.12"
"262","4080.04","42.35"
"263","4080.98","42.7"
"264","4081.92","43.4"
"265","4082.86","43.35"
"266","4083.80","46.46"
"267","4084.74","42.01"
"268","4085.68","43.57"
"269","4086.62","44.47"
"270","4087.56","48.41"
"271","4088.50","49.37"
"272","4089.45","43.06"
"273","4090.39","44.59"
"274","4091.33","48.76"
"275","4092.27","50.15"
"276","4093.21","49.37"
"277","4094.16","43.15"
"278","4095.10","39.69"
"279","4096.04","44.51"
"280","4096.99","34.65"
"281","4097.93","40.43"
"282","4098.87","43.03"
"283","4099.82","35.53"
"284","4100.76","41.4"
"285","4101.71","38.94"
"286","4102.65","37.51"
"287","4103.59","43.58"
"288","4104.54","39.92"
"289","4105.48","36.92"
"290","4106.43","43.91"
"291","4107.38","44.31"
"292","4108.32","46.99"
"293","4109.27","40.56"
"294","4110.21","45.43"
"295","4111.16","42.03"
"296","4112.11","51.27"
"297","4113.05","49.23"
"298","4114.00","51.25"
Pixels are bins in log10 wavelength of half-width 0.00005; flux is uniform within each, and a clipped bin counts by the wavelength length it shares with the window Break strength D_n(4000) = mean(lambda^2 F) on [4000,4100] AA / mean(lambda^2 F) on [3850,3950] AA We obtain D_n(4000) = 1.9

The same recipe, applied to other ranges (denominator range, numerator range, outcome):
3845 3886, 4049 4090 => 2.18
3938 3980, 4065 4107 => 1.85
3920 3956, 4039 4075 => 1.98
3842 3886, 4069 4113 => 2.24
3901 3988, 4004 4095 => 1.78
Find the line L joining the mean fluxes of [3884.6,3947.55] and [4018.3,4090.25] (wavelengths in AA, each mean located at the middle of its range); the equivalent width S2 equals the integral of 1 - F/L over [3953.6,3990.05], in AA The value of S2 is 5.62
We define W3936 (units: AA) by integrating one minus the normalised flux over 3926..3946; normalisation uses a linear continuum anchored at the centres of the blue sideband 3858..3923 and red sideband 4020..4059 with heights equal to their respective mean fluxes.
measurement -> 8.4 AA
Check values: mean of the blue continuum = 25.5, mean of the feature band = 18.1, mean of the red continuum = 43.5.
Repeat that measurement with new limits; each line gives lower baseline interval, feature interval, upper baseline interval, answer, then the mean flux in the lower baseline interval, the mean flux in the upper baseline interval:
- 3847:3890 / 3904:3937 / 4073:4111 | 1.4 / 21.7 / 42.8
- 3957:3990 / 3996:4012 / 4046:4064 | -4.7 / 27.2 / 42.1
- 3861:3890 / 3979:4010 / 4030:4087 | -4.2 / 21.7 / 42.5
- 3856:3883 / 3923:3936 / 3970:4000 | 4.6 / 21.4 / 35.2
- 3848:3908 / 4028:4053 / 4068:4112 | -3.2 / 23.6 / 42.8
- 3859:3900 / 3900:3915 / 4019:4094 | -2.0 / 23.2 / 43.3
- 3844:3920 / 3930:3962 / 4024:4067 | 9.2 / 25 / 43.1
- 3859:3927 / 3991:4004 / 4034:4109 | -2.2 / 25.7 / 42.8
